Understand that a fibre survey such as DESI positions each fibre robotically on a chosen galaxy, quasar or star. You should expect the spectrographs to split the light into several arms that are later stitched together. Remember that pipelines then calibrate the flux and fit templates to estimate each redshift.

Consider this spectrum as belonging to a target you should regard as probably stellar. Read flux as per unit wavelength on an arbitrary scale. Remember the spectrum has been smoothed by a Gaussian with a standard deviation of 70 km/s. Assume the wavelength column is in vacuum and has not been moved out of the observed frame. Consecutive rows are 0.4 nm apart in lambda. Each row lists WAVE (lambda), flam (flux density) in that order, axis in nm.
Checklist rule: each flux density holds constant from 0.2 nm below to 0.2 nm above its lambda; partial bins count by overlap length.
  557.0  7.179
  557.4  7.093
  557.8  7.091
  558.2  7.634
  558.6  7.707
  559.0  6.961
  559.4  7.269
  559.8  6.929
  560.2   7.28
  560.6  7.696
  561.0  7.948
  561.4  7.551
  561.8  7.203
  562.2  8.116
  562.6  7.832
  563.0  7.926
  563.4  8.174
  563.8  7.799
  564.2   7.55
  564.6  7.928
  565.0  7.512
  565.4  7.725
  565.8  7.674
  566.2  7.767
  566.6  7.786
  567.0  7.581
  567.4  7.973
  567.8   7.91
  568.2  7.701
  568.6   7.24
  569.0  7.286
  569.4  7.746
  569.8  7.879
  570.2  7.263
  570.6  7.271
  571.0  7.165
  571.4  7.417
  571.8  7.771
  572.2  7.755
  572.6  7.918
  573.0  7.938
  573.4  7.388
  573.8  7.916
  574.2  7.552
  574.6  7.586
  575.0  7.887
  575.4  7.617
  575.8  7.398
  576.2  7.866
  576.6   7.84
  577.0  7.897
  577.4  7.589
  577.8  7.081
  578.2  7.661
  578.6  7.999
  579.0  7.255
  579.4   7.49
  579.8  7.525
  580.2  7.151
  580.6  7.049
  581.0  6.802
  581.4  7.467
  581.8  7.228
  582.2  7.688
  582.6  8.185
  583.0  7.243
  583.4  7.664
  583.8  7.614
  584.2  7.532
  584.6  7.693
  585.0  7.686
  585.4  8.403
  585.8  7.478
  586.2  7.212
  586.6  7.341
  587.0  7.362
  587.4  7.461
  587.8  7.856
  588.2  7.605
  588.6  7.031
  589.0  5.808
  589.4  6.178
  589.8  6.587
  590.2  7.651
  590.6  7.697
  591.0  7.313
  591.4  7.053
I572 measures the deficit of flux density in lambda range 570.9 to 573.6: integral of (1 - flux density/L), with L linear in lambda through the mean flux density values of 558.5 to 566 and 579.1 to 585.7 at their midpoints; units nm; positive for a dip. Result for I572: -0.02 nm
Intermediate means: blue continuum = 7.62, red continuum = 7.52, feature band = 7.64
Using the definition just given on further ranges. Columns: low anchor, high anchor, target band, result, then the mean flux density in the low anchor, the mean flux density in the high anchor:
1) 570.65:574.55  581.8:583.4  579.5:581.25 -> 0.109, 7.63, 7.64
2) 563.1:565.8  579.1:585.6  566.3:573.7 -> 0.079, 7.78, 7.52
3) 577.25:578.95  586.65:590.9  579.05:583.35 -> 0.025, 7.55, 7.14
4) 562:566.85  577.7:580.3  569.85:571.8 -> 0.074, 7.81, 7.48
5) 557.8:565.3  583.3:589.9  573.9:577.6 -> -0.125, 7.6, 7.33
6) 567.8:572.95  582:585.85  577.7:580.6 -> 0.088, 7.56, 7.73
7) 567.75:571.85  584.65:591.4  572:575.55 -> -0.135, 7.49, 7.29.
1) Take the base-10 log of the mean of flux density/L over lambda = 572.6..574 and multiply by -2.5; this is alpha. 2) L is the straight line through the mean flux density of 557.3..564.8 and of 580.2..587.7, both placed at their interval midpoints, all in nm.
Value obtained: -0.03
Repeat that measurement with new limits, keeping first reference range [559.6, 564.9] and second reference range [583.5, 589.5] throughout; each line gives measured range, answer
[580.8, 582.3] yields 0.02 mag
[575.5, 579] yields -0.02 mag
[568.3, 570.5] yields 0.02 mag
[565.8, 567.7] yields -0.02 mag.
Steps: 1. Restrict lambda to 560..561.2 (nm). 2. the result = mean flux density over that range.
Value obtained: 7.64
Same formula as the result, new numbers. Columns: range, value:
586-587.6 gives 7.34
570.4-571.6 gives 7.28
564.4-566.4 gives 7.72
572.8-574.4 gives 7.7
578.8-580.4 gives 7.36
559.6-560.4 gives 7.1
